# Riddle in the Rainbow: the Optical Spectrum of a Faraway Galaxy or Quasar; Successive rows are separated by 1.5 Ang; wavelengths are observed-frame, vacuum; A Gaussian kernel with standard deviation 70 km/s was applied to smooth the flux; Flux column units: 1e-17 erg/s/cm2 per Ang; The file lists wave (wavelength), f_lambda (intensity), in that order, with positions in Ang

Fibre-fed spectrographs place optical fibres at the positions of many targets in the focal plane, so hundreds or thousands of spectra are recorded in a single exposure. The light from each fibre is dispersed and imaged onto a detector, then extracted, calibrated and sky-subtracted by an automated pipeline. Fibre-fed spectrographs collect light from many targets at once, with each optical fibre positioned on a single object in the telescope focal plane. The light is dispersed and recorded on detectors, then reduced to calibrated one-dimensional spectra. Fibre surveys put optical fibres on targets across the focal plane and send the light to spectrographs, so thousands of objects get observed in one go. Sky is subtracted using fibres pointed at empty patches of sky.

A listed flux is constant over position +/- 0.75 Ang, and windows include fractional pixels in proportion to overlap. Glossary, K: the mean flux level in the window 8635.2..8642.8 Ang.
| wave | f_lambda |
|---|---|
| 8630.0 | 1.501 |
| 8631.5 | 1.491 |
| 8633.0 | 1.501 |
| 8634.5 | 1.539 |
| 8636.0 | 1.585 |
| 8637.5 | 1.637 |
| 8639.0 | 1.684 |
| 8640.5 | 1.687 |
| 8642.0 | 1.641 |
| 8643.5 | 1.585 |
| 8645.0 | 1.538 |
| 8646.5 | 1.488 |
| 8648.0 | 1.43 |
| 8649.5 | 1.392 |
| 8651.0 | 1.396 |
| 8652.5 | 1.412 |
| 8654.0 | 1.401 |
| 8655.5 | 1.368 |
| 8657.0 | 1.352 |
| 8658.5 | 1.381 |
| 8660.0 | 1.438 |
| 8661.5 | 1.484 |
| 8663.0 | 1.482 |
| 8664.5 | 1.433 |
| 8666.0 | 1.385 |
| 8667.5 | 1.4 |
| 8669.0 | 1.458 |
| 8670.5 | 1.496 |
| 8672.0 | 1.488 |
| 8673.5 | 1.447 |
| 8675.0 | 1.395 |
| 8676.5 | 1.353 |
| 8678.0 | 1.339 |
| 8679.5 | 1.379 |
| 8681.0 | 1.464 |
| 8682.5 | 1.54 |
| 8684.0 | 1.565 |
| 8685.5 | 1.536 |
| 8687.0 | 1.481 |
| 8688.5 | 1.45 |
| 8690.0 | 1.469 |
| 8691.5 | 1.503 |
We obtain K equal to 1.65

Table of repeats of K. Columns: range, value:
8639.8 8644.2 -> 1.64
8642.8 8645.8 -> 1.56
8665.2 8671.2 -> 1.43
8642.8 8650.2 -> 1.49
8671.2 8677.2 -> 1.42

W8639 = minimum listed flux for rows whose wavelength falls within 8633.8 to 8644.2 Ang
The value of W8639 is 1.539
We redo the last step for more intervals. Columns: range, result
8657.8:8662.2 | 1.381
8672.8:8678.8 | 1.339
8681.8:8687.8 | 1.481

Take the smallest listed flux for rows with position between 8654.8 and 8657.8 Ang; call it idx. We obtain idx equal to 1.352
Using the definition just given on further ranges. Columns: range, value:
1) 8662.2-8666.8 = 1.385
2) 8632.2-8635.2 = 1.501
